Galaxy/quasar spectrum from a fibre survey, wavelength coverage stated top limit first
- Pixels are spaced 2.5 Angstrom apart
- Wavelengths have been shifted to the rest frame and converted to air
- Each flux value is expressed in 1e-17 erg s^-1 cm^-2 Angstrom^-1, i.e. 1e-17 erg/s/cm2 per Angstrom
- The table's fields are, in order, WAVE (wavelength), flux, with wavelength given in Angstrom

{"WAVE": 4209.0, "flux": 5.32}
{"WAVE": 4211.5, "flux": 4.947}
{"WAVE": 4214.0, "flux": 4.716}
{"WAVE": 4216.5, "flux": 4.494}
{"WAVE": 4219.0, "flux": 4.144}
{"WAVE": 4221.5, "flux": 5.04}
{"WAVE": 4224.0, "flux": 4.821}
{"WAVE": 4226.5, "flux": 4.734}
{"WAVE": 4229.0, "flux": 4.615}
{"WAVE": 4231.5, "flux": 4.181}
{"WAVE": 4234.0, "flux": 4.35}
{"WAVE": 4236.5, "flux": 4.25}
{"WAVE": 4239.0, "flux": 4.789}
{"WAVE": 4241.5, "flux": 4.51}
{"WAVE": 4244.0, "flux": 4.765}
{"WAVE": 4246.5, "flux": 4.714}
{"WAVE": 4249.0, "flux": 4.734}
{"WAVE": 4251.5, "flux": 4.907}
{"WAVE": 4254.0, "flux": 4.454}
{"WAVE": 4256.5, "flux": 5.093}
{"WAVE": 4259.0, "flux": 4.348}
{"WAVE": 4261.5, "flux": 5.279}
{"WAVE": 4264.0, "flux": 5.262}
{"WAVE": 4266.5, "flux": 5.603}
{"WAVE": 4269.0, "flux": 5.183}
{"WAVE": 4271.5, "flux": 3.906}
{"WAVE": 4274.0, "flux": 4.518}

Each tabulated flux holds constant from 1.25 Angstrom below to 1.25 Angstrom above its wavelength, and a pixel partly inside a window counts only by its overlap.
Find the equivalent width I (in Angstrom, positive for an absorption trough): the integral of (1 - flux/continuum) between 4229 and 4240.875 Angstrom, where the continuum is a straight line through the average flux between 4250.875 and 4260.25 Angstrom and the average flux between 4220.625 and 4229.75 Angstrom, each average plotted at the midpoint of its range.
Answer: 0.9 Angstrom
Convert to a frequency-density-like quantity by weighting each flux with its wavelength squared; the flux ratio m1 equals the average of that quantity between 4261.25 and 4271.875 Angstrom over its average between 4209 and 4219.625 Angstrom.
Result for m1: 1.12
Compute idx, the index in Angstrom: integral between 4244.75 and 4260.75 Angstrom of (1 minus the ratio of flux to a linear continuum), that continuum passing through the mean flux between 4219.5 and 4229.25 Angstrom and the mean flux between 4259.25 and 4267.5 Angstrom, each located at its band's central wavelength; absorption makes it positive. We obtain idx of 1.2 Angstrom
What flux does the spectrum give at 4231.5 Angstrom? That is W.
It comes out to 4.181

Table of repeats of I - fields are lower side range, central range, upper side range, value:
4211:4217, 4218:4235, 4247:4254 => 0.6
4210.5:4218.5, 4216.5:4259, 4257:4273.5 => 1.4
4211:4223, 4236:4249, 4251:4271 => 0.5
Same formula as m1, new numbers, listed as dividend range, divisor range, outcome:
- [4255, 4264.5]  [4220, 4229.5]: 1.05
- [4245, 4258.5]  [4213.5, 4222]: 1.06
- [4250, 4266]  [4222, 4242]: 1.09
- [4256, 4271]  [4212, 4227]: 1.11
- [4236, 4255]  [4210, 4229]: 1.00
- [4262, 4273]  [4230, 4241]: 1.15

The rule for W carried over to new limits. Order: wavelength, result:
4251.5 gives 4.907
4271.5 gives 3.906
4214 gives 4.716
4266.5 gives 5.603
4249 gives 4.734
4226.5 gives 4.734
